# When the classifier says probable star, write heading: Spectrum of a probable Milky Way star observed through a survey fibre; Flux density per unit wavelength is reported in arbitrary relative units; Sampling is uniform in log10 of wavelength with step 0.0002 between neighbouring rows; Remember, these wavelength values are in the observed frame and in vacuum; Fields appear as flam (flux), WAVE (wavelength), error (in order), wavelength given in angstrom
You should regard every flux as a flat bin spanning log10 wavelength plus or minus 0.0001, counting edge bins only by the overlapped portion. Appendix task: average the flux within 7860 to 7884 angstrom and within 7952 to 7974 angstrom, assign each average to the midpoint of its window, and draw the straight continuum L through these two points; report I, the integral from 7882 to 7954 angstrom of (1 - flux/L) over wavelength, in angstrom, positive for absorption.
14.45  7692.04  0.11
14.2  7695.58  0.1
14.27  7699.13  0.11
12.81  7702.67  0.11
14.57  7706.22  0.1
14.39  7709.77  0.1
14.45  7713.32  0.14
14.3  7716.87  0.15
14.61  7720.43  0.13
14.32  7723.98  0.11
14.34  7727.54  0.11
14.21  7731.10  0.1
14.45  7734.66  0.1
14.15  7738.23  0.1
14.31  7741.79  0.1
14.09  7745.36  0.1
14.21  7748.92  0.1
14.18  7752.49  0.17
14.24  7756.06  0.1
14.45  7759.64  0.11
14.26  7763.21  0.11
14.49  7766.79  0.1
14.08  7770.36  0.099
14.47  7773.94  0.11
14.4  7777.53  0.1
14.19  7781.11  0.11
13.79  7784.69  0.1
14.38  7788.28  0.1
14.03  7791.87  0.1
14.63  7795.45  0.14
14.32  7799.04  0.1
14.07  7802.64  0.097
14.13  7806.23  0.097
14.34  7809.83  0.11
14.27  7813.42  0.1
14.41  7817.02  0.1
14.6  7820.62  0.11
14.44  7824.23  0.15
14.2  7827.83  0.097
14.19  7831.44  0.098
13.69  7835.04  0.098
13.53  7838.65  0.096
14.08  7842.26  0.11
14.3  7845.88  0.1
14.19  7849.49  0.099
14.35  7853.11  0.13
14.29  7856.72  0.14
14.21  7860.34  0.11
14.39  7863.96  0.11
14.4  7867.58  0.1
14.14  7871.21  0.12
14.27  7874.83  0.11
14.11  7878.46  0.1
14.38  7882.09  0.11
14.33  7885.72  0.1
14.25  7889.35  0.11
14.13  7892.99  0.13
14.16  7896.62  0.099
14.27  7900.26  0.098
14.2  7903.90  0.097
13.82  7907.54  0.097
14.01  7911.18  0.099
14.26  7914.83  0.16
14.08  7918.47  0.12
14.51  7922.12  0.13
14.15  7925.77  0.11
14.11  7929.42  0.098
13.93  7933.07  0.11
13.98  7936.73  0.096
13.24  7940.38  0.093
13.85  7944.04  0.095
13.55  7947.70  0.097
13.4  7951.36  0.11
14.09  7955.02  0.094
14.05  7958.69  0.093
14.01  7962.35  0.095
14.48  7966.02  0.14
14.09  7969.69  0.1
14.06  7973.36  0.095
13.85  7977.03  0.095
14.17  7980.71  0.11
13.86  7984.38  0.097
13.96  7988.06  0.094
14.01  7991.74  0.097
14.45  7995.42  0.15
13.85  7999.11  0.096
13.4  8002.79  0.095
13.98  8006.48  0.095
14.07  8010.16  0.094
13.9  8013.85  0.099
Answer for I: 0.82 angstrom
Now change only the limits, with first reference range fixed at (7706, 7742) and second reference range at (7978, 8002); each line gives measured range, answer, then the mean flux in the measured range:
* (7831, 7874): 0.1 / 14.2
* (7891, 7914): 0.0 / 14.1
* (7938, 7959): 0.6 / 13.7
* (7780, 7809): 0.2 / 14.2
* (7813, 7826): -0.2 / 14.4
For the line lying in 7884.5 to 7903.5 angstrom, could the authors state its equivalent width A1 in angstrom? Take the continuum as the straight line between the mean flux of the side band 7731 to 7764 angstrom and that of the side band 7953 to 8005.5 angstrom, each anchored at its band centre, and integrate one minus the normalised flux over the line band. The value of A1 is -0.2 angstrom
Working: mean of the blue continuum 14.3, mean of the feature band 14.2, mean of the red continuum 14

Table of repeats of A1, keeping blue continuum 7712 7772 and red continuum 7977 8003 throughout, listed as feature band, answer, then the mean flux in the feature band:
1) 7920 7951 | 0.4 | 13.9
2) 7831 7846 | 0.3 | 13.9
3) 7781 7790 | 0.1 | 14.1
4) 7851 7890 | -0.4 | 14.3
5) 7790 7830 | -0.3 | 14.3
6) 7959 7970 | -0.1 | 14.2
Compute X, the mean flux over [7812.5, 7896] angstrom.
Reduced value 14.2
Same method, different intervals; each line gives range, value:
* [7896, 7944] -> 14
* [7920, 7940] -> 14.1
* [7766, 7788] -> 14.2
